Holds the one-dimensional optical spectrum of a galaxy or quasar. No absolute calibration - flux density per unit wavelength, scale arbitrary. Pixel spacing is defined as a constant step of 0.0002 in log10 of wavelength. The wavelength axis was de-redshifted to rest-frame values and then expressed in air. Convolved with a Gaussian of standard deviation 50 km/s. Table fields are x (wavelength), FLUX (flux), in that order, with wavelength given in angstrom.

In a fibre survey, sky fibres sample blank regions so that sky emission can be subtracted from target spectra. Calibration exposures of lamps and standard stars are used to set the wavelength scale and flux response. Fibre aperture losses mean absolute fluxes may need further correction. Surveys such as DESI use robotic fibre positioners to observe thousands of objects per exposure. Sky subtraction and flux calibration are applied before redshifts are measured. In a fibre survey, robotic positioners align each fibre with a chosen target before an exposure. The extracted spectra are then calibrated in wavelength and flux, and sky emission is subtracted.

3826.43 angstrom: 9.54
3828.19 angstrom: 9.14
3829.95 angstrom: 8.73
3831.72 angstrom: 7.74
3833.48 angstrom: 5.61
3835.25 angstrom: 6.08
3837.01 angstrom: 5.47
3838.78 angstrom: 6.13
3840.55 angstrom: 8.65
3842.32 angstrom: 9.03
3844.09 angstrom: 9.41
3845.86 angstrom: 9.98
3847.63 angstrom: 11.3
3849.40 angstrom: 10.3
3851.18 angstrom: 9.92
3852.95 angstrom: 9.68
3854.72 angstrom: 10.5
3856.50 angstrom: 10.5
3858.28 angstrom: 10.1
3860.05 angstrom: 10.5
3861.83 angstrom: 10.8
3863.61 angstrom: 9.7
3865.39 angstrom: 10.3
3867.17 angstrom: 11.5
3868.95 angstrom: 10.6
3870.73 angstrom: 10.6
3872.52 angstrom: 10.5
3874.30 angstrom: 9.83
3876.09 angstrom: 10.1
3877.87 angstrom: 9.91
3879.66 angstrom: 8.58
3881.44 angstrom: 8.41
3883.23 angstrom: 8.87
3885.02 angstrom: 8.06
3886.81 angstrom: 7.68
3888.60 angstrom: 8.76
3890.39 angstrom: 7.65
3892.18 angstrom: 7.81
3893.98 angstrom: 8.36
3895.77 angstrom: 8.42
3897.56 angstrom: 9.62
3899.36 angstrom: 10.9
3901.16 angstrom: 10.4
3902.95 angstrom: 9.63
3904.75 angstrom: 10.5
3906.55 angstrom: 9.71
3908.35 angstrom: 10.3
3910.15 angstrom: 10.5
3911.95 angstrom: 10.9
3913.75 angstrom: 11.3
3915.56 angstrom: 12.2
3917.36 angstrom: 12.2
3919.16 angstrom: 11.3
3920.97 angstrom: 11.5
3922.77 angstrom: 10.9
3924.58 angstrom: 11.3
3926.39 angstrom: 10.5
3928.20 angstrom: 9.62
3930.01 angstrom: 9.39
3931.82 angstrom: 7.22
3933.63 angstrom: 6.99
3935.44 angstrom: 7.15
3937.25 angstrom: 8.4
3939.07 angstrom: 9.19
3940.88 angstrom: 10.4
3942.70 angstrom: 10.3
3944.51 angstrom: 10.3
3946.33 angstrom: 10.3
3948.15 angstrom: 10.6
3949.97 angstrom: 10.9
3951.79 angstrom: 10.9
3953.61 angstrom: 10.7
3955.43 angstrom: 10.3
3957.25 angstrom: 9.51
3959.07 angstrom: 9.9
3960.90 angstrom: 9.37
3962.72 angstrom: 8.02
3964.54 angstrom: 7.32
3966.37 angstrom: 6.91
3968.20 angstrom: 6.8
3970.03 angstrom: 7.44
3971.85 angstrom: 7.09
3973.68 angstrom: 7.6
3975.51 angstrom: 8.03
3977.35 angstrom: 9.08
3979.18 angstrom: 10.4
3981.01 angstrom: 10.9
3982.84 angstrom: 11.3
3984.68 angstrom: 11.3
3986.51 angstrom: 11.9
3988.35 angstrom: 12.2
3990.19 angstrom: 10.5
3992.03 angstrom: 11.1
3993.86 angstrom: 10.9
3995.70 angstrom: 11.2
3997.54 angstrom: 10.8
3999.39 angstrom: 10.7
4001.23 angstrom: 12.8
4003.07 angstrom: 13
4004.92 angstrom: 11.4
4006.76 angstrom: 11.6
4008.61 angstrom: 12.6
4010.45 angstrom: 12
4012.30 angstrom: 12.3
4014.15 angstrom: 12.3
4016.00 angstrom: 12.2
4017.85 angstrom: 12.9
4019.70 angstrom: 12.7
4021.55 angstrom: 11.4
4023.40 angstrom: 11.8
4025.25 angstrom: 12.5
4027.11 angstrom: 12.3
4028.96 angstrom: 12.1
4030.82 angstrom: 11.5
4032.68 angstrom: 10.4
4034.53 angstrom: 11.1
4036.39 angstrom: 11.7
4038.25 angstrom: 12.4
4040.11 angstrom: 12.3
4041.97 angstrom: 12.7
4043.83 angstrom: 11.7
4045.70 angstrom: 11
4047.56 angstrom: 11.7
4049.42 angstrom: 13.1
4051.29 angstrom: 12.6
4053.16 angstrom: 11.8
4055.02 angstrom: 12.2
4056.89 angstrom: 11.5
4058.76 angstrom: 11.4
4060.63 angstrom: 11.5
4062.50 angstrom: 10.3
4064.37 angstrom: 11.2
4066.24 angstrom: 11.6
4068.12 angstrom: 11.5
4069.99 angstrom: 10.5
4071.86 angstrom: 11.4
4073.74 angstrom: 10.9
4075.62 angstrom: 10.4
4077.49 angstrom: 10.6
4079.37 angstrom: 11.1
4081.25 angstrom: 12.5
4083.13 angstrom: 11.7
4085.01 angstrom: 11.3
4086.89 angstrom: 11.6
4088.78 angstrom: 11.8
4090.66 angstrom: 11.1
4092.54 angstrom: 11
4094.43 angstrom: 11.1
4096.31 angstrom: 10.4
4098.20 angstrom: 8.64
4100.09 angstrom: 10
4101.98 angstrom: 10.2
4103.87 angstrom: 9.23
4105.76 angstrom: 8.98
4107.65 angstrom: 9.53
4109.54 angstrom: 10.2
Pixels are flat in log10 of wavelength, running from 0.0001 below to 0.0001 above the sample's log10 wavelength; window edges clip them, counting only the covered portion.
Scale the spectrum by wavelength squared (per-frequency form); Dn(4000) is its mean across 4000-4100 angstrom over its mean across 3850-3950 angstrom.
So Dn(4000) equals 1.3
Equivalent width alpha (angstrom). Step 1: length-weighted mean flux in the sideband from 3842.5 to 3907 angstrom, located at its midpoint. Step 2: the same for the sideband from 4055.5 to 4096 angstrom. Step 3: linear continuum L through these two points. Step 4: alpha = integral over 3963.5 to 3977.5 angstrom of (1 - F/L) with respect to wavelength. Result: 4.0 angstrom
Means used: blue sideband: 9.7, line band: 7.45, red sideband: 11.2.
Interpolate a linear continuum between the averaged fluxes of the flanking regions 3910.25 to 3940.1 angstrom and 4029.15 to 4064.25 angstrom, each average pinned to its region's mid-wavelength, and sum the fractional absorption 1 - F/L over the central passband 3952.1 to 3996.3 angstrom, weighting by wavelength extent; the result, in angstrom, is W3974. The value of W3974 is 4.7 angstrom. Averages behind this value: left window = 10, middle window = 9.58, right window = 11.7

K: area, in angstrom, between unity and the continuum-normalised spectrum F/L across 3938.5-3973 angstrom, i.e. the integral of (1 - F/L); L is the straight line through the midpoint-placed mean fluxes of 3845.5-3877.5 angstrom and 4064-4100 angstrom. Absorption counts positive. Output 4.5 angstrom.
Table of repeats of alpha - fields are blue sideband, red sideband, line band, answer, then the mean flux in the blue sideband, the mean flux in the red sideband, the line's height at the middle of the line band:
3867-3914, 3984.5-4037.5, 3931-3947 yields 2.38 angstrom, 9.56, 11.8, 10.4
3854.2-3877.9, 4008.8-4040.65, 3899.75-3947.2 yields 3.78 angstrom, 10.4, 12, 11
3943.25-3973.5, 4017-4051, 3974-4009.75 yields -2.37 angstrom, 9.12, 12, 10.4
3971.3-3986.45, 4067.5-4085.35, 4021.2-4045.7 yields -3.04 angstrom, 9.66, 11.2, 10.5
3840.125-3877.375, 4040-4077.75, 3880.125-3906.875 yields 3.76 angstrom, 10.2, 11.5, 10.4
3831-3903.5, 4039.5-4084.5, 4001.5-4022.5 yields -2.48 angstrom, 9.22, 11.5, 10.9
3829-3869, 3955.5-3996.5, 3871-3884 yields -0.33 angstrom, 9.22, 9.51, 9.28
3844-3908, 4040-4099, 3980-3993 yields -0.79 angstrom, 9.71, 11.4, 10.7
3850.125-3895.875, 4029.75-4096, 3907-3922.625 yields -1.94 angstrom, 9.54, 11.5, 9.97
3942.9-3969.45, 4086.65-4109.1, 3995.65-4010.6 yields -3.27 angstrom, 9.41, 10.3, 9.69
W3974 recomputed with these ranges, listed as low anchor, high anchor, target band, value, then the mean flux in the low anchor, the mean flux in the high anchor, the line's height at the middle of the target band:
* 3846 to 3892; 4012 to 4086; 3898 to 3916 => -0.7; 9.76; 11.7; 10.2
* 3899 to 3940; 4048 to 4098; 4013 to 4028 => -1.9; 10.1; 11.3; 10.9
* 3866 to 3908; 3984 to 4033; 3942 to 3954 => 0.1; 9.43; 11.8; 10.6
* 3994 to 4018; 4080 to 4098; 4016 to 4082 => -0.5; 11.9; 11.3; 11.6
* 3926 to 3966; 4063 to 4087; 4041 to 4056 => -1.7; 9.37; 11.2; 10.8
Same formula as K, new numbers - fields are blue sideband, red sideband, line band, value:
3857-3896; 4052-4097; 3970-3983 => 1.8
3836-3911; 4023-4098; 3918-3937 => 0.9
